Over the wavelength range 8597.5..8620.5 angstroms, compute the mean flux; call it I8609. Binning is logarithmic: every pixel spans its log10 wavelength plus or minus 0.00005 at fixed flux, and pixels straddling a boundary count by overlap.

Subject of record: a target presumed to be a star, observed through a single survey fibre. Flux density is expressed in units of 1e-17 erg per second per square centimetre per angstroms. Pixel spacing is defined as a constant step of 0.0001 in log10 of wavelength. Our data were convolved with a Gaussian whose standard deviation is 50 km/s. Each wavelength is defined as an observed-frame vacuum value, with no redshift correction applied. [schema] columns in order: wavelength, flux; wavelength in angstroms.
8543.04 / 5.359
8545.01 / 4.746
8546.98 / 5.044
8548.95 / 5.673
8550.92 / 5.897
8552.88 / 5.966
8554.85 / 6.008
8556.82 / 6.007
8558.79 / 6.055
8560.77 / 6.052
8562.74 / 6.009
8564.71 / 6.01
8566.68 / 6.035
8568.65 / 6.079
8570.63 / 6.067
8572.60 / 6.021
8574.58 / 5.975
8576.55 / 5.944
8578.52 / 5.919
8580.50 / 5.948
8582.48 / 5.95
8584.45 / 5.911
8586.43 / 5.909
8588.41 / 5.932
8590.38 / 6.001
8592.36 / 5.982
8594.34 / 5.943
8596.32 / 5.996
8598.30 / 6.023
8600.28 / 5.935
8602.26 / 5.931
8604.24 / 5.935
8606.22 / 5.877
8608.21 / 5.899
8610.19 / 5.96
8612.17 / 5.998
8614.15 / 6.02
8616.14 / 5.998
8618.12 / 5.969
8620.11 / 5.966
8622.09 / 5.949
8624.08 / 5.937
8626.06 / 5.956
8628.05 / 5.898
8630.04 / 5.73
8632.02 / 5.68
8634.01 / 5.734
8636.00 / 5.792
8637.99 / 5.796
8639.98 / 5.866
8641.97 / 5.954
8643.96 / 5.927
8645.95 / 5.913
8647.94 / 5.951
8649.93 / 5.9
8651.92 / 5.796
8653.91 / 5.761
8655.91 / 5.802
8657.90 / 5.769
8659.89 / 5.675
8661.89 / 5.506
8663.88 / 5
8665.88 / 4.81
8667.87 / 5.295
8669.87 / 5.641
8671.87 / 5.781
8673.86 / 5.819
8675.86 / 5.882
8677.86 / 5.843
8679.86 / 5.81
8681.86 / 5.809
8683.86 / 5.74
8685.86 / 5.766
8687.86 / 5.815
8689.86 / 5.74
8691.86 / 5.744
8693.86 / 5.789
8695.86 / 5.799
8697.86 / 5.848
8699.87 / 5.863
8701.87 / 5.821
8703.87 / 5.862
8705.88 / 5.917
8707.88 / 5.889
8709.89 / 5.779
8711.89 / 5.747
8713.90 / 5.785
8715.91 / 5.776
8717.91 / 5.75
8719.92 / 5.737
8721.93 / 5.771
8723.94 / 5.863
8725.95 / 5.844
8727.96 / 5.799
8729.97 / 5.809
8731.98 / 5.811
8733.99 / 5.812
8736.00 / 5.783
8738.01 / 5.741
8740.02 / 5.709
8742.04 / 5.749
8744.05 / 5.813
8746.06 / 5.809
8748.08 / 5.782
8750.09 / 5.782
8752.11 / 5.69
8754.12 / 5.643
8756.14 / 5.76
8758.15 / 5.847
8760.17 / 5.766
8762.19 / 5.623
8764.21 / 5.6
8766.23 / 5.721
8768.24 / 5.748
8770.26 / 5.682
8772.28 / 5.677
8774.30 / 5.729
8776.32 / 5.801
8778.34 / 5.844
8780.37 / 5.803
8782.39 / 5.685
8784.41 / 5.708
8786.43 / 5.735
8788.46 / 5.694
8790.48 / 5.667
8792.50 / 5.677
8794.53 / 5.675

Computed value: 5.96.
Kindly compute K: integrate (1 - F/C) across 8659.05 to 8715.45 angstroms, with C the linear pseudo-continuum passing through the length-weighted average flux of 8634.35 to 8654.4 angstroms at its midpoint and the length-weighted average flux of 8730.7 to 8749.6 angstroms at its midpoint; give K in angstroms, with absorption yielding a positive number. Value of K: 1.16 angstroms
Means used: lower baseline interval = 5.86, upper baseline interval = 5.78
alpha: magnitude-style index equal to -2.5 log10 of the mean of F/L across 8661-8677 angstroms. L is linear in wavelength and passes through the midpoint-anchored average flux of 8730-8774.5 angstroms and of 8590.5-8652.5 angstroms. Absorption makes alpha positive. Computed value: 0.07 mag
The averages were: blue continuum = 5.91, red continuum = 5.74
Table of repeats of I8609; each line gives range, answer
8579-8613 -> 5.95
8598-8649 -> 5.91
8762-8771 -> 5.68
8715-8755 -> 5.77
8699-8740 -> 5.81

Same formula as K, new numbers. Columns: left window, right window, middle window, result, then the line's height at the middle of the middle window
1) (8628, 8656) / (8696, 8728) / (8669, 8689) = 0.11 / 5.82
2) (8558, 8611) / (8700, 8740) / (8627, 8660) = 0.42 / 5.9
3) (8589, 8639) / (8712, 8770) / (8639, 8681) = 1.14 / 5.86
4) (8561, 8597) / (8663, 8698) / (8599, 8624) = -0.32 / 5.88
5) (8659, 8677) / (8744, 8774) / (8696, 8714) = -0.80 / 5.59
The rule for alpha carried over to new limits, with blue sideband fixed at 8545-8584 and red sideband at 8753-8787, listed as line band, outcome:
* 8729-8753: 0.00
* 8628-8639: 0.02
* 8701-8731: -0.01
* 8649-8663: 0.02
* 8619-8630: -0.01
